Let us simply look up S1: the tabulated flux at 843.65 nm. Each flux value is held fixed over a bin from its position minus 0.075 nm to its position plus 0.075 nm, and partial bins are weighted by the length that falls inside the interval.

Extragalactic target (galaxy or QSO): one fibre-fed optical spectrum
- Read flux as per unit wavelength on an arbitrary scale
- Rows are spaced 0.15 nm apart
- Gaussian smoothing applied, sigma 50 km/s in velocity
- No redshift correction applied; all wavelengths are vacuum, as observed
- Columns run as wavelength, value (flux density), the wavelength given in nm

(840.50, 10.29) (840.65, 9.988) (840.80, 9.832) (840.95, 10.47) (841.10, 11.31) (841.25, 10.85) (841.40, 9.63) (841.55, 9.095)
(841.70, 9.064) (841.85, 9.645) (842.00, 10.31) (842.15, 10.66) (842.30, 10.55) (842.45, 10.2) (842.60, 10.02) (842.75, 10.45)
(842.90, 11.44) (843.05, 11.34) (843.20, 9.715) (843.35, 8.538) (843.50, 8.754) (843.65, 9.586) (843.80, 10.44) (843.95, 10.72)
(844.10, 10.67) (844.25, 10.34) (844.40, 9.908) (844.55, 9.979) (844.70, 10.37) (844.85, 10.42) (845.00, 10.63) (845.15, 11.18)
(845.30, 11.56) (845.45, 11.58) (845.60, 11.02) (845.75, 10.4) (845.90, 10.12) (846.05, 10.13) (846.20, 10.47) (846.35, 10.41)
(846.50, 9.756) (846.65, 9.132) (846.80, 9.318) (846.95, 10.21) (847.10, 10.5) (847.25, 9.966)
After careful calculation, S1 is 9.586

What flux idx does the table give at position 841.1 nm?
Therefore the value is 11.31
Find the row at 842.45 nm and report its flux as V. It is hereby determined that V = 10.2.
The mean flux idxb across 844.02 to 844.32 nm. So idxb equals 10.5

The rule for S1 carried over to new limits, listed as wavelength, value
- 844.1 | 10.67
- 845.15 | 11.18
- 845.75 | 10.4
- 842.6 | 10.02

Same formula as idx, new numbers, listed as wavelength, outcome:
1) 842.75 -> 10.45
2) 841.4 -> 9.63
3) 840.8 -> 9.832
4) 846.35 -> 10.41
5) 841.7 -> 9.064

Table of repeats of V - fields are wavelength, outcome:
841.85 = 9.645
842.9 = 11.44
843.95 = 10.72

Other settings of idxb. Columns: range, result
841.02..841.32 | 11.1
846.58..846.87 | 9.23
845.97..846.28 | 10.3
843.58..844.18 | 10.4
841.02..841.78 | 9.99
